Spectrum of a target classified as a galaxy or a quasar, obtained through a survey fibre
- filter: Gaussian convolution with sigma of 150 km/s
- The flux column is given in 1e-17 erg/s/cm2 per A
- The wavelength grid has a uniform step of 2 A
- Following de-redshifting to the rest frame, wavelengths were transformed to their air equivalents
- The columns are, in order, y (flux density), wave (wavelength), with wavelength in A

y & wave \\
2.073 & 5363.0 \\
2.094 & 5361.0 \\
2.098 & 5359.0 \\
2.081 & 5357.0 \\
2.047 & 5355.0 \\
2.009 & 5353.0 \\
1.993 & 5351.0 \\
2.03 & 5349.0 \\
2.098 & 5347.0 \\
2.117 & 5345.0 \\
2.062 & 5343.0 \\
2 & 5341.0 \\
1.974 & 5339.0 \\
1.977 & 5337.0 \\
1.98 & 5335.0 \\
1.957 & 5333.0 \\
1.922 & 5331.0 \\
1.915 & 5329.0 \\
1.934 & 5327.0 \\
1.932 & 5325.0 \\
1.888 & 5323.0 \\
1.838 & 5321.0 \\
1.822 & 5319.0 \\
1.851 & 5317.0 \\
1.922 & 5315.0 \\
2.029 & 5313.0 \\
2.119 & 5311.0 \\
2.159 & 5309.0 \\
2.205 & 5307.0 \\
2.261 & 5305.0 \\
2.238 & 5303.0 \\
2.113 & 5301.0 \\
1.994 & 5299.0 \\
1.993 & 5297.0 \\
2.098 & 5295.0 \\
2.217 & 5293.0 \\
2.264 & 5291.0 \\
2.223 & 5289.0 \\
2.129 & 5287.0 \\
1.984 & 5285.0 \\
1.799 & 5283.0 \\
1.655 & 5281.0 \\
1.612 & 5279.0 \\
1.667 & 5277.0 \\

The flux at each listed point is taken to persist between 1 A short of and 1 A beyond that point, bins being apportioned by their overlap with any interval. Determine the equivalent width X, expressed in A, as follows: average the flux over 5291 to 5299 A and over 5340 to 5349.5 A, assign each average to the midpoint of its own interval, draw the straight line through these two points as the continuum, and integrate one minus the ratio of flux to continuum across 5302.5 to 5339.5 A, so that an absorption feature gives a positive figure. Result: 1.64 A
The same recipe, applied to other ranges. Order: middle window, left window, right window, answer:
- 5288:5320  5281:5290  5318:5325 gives -2.8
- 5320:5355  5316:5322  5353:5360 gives -0.5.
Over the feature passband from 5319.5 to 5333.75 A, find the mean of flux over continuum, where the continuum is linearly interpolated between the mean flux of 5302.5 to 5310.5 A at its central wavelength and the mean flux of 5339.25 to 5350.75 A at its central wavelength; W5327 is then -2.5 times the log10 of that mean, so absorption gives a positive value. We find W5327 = 0.12 mag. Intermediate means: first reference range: 2.21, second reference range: 2.05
